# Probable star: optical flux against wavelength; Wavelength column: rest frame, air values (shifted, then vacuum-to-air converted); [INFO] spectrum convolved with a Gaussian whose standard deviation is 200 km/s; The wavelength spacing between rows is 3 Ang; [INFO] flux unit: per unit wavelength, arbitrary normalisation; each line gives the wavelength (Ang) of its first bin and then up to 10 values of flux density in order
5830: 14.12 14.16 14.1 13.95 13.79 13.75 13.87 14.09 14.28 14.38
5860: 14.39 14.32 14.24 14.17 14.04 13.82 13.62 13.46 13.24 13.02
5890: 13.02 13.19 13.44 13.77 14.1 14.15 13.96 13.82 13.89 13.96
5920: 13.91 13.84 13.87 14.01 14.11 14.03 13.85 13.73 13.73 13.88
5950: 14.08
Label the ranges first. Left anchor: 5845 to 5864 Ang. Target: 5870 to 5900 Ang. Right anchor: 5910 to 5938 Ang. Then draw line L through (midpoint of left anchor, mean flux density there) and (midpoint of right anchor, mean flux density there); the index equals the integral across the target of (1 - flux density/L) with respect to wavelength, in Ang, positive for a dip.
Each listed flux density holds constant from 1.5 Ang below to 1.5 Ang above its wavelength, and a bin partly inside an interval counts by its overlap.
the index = 1.29 Ang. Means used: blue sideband 14.2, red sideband 13.9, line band 13.5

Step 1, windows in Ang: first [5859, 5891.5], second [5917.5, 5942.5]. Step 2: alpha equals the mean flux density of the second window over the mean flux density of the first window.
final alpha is 1.0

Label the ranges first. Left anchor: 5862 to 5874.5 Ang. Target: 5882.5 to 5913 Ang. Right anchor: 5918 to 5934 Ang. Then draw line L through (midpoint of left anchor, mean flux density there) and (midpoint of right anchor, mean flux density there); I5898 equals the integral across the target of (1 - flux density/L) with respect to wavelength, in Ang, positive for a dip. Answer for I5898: 1.0 Ang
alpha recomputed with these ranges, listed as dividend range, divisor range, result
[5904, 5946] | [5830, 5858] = 0.99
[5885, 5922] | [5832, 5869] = 0.97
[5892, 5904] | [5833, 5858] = 0.97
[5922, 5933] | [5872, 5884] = 1.02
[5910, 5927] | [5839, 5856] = 0.99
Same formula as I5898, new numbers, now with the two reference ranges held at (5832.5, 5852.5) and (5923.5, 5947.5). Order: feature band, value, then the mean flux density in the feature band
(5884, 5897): 0.7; 13.2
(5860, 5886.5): 0.1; 13.9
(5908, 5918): 0.0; 13.9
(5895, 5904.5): 0.1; 13.8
